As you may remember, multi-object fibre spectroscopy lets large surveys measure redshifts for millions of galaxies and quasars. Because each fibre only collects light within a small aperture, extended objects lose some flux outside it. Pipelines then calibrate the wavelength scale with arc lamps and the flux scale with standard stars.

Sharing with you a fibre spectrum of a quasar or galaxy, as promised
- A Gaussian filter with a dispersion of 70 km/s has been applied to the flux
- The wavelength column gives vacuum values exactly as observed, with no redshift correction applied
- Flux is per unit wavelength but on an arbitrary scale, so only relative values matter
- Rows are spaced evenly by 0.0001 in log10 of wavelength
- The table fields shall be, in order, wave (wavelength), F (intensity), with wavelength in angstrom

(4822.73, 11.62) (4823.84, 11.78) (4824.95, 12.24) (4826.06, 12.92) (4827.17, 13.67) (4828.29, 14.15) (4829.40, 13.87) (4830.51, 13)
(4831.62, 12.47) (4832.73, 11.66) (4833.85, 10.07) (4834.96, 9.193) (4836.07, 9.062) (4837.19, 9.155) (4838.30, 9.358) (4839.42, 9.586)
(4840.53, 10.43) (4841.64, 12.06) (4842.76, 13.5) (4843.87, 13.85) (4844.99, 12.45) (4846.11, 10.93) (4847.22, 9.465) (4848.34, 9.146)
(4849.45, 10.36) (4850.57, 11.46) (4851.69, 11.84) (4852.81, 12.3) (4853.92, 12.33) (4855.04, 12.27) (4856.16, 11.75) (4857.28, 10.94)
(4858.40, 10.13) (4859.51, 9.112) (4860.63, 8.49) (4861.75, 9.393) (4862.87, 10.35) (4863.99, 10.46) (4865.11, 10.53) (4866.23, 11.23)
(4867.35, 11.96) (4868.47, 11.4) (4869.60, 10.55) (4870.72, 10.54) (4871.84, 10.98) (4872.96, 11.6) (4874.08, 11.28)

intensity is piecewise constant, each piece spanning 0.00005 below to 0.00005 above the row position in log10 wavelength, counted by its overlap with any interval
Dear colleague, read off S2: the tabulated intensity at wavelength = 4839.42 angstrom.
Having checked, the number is 9.586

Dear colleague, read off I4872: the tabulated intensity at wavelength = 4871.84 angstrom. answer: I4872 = 10.98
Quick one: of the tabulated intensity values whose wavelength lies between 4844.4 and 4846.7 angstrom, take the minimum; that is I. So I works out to 10.93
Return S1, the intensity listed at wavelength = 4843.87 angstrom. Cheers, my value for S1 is 13.85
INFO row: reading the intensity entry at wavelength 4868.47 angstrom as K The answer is 11.4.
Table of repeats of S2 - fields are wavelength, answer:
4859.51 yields 9.112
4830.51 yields 13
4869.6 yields 10.55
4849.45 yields 10.36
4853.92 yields 12.33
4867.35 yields 11.96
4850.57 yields 11.46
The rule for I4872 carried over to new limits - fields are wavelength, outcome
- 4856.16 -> 11.75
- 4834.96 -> 9.193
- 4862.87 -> 10.35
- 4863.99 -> 10.46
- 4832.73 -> 11.66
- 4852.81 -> 12.3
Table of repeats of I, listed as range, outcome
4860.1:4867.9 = 8.49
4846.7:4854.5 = 9.146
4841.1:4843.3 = 12.06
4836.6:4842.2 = 9.155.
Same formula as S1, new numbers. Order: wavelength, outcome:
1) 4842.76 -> 13.5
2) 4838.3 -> 9.358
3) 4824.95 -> 12.24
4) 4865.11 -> 10.53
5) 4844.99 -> 12.45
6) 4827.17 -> 13.67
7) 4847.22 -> 9.465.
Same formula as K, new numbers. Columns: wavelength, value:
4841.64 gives 12.06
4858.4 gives 10.13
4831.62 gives 12.47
